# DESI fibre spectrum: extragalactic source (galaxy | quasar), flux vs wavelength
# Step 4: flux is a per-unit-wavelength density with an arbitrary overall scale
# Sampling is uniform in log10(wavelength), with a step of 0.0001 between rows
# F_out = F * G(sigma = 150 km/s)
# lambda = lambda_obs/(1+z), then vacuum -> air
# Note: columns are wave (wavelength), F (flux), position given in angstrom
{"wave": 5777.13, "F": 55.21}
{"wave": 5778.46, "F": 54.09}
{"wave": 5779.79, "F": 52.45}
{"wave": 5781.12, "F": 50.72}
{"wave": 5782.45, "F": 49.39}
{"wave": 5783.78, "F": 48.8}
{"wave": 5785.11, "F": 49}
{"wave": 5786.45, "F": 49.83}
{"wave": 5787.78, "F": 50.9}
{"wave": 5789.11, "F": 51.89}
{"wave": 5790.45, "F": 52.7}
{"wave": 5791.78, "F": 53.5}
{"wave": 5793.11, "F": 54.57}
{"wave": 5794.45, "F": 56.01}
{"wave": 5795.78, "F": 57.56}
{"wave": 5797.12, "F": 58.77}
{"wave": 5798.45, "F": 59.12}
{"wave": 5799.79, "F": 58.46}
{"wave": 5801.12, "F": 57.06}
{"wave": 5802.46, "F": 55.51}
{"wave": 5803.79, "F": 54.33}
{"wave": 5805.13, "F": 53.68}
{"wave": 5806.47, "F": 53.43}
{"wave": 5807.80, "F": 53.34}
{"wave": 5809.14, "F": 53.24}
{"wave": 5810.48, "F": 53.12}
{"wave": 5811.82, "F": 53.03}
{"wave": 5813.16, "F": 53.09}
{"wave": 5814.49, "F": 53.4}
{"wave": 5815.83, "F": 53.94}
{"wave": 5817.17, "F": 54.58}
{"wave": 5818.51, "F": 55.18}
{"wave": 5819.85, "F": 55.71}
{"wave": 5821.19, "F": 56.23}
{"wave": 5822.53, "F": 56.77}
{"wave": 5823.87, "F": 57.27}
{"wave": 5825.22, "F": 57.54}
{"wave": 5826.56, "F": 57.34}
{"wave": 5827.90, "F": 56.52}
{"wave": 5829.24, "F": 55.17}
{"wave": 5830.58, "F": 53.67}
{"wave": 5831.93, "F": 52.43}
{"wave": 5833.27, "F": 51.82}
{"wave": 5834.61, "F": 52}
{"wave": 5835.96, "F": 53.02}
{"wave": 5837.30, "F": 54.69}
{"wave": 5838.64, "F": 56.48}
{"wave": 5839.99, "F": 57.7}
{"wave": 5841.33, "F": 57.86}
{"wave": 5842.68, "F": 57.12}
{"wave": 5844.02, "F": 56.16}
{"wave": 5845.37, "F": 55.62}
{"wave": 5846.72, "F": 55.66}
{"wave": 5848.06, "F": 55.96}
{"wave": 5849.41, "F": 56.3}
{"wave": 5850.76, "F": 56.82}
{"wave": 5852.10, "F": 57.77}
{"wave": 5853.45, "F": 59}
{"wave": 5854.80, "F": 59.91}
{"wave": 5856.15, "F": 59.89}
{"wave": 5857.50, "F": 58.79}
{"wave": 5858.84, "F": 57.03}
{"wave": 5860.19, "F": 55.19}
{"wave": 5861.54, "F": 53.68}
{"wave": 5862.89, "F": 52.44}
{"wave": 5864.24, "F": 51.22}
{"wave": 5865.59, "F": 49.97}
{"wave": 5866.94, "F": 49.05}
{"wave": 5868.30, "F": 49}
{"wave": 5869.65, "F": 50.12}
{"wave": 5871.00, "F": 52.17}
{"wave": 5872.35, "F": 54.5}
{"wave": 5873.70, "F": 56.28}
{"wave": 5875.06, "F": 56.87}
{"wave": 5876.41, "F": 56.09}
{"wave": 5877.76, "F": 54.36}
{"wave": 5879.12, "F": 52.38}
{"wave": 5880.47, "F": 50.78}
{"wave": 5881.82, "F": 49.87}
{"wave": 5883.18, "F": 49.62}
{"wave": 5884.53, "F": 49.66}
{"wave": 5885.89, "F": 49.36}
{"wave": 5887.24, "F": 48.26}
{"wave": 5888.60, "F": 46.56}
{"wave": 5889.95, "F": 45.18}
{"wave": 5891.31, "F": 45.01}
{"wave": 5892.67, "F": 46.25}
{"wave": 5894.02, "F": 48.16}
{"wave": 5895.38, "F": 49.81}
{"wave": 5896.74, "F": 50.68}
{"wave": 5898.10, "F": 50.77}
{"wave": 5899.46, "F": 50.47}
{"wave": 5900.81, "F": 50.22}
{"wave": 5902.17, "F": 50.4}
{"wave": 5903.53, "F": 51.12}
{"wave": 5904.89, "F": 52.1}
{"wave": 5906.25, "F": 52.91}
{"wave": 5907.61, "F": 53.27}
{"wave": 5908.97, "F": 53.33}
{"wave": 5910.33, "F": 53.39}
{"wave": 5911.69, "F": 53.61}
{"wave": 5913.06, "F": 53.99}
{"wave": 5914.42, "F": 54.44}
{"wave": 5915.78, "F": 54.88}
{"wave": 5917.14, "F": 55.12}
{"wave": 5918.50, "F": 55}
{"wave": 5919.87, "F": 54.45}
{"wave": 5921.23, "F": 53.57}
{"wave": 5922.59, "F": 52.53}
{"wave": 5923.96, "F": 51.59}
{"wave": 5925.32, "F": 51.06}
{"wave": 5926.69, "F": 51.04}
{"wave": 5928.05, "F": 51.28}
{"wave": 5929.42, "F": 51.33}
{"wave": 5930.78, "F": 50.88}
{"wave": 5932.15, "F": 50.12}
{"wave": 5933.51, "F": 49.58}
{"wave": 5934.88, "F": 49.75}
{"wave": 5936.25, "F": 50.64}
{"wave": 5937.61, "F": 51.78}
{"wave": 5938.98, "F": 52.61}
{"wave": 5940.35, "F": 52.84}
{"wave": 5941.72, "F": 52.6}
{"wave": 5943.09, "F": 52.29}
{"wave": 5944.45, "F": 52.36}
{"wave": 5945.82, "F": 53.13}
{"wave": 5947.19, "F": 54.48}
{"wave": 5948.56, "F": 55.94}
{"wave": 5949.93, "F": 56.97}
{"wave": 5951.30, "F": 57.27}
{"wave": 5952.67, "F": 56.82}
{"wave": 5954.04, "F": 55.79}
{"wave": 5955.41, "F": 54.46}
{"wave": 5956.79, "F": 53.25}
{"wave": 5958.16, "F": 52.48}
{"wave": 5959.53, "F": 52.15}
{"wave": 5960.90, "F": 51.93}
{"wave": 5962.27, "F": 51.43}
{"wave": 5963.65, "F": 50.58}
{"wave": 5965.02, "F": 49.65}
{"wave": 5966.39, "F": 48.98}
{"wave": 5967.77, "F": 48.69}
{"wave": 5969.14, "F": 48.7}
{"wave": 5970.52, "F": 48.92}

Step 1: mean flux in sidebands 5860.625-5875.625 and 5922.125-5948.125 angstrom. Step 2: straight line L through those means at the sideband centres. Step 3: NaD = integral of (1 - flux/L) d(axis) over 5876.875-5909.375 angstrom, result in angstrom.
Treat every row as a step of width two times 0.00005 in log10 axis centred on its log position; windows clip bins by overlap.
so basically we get 1.3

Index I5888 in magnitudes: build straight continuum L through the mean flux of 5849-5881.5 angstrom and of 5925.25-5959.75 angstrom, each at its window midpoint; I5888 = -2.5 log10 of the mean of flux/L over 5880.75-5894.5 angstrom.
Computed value 0.13 mag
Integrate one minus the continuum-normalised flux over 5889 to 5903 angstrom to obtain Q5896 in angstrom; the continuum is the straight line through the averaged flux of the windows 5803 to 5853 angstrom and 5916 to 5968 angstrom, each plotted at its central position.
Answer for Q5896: 1.3 angstrom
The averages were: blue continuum 55.1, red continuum 52.6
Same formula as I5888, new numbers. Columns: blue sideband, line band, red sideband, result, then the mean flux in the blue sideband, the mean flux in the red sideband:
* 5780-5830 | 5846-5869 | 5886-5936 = -0.048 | 54.3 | 51.1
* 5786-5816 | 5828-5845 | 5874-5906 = -0.043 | 54.4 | 50.3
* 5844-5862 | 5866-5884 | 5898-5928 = 0.063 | 57.1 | 52.7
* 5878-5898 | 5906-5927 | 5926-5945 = -0.064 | 48.9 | 51.4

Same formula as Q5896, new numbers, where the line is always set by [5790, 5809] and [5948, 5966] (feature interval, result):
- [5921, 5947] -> 1.1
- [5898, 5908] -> 0.5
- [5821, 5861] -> -0.9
